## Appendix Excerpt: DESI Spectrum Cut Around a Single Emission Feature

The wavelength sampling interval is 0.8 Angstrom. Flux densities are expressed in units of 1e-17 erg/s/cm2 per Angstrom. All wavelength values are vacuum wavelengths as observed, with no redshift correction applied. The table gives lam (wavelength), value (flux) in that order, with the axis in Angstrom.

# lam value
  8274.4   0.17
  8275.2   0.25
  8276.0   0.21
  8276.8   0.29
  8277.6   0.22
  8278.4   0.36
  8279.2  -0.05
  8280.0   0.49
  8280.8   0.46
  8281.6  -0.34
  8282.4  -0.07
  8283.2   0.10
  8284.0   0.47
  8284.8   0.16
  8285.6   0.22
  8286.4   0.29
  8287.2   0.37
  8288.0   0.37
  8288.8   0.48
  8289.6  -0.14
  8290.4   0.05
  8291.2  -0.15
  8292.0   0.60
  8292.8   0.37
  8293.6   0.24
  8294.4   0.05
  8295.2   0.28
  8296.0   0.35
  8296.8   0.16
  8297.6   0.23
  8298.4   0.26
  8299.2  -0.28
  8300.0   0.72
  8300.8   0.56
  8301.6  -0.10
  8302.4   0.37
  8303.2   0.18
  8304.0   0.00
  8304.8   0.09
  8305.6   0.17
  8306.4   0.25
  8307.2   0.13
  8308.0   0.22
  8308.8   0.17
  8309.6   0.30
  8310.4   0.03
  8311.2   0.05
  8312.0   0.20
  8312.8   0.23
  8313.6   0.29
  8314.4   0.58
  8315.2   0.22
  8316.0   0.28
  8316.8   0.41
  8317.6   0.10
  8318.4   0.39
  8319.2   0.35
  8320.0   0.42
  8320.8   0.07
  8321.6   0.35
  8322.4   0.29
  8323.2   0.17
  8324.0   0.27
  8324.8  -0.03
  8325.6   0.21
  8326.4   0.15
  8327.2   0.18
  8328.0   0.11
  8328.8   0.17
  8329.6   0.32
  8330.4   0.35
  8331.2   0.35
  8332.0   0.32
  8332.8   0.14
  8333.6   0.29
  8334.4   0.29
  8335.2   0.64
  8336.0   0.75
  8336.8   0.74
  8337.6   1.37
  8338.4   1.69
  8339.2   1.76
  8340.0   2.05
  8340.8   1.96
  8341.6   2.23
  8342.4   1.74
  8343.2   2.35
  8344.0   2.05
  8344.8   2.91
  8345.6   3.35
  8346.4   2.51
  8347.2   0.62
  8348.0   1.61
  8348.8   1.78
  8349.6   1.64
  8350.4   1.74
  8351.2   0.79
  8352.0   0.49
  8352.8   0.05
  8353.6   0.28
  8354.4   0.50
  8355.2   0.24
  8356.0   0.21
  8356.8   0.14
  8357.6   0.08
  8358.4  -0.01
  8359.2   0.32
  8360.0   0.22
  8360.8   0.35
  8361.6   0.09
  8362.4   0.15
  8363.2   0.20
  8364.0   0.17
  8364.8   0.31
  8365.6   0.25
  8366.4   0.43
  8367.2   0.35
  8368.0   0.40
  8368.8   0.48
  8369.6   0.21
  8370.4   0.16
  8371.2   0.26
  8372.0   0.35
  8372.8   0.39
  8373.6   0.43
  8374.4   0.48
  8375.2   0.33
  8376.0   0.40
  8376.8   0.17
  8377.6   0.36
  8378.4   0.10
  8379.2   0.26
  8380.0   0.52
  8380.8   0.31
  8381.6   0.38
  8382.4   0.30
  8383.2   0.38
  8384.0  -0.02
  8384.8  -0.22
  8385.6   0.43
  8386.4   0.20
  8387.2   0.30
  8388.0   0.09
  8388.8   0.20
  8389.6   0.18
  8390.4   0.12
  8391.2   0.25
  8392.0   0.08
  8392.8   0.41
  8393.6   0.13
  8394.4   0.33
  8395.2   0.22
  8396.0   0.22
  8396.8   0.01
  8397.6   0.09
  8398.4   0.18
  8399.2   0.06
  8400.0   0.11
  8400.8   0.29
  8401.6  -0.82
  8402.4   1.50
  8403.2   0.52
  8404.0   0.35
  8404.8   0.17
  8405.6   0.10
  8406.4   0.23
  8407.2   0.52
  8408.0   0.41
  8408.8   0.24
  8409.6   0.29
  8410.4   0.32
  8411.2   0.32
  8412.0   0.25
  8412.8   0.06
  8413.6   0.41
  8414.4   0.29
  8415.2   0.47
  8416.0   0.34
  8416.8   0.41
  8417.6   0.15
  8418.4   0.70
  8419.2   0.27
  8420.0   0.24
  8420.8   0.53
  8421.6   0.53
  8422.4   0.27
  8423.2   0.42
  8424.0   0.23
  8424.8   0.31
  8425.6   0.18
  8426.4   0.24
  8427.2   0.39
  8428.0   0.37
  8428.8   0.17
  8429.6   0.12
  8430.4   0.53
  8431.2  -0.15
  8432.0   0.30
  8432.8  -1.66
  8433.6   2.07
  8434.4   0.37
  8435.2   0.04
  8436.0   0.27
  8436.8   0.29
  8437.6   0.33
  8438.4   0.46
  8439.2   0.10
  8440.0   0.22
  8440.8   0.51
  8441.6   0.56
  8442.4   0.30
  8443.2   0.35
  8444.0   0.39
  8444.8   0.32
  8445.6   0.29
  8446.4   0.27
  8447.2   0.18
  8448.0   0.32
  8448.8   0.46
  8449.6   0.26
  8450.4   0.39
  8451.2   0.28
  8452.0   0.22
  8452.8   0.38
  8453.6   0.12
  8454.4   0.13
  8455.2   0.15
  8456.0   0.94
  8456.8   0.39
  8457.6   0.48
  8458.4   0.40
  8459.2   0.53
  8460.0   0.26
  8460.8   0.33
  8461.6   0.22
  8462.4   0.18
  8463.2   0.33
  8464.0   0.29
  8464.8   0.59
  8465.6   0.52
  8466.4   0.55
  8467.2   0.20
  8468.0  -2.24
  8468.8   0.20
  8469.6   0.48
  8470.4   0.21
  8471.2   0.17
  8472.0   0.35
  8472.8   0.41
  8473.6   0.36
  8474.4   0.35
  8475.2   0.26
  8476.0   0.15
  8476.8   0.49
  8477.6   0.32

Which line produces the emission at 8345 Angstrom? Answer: [O II] 3727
